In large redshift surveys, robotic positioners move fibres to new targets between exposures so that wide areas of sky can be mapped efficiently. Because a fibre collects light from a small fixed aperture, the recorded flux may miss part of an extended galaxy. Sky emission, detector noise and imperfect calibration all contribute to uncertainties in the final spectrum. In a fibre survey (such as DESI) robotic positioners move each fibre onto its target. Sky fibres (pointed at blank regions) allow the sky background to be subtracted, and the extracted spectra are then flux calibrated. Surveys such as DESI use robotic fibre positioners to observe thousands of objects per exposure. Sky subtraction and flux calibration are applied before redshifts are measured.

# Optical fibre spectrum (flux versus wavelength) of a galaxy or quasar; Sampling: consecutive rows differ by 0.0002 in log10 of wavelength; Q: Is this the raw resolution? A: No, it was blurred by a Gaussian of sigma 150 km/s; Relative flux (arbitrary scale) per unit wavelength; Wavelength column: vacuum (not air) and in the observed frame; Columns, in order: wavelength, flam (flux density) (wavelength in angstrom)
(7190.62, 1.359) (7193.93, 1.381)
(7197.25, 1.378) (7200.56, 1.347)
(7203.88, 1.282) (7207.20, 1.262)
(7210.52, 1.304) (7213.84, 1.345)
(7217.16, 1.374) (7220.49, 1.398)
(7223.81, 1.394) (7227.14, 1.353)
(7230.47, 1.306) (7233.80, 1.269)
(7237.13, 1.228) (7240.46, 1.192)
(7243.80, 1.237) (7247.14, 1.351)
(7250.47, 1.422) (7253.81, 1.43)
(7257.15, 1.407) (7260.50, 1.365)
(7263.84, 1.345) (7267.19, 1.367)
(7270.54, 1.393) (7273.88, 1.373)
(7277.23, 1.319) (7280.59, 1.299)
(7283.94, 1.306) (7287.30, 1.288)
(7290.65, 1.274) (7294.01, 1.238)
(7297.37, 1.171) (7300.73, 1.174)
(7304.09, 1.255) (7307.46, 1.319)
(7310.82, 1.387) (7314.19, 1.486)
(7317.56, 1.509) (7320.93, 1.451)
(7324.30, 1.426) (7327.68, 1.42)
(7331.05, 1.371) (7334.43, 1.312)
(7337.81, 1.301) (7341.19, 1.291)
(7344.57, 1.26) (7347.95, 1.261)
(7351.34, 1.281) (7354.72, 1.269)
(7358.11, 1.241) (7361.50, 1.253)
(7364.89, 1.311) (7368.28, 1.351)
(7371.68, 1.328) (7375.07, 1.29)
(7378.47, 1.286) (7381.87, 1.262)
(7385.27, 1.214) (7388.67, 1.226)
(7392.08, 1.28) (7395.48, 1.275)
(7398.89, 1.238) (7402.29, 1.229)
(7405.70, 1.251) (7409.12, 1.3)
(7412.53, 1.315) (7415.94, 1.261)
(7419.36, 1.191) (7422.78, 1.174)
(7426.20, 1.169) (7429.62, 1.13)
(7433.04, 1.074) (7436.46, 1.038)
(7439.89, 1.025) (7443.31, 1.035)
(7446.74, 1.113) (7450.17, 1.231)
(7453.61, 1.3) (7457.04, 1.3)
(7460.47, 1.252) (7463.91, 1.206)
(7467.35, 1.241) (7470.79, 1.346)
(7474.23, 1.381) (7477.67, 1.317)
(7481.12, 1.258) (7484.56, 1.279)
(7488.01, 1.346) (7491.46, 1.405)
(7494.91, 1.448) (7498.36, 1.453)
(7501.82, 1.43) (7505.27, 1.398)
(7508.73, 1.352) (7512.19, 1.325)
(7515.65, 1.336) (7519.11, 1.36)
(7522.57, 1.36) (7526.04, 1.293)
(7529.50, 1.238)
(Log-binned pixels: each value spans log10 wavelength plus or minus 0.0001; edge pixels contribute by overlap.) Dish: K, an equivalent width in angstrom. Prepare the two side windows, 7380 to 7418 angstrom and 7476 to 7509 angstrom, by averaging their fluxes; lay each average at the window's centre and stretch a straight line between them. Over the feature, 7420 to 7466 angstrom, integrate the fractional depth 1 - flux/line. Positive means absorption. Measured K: 5.34 angstrom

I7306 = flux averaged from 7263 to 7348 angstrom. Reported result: 1.33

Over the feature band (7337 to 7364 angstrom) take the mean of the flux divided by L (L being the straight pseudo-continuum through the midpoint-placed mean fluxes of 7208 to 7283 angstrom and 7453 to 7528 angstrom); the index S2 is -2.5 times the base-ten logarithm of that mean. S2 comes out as 0.06 mag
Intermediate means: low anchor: 1.34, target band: 1.27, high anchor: 1.34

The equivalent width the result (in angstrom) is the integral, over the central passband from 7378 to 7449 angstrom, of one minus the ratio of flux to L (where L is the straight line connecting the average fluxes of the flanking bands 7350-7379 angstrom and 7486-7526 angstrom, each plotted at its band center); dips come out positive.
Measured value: 6.8 angstrom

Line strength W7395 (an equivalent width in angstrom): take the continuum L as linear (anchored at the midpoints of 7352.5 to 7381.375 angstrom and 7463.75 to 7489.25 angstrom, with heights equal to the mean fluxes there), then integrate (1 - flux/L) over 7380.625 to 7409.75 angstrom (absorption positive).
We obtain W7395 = 0.9 angstrom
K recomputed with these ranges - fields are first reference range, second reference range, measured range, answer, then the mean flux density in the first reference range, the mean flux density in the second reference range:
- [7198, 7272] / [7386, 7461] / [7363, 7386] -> -1.1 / 1.34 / 1.2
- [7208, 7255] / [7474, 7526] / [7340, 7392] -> 2.7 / 1.33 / 1.36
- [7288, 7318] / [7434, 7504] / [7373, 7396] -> 0.4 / 1.3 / 1.27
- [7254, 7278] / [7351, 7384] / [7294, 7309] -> 1.3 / 1.37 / 1.29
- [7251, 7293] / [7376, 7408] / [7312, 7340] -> -2.2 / 1.35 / 1.25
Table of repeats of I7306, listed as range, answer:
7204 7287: 1.33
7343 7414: 1.27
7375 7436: 1.23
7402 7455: 1.17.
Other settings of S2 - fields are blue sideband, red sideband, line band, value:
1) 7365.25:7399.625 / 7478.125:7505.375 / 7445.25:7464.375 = 0.09 mag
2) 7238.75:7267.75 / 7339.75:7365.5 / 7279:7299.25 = 0.05 mag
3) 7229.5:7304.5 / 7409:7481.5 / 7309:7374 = -0.06 mag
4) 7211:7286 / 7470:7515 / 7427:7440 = 0.25 mag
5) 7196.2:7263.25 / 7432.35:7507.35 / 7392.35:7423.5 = 0.03 mag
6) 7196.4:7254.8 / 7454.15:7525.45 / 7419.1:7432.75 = 0.16 mag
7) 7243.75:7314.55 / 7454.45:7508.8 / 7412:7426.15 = 0.10 mag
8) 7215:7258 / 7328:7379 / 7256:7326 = -0.02 mag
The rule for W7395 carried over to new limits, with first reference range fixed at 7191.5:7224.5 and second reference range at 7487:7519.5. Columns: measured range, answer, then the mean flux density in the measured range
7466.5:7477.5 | 0.4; 1.33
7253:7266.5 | -0.3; 1.38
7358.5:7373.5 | 0.7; 1.3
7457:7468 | 1.1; 1.24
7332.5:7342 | 0.4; 1.3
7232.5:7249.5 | 1.1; 1.26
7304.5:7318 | -0.4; 1.4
